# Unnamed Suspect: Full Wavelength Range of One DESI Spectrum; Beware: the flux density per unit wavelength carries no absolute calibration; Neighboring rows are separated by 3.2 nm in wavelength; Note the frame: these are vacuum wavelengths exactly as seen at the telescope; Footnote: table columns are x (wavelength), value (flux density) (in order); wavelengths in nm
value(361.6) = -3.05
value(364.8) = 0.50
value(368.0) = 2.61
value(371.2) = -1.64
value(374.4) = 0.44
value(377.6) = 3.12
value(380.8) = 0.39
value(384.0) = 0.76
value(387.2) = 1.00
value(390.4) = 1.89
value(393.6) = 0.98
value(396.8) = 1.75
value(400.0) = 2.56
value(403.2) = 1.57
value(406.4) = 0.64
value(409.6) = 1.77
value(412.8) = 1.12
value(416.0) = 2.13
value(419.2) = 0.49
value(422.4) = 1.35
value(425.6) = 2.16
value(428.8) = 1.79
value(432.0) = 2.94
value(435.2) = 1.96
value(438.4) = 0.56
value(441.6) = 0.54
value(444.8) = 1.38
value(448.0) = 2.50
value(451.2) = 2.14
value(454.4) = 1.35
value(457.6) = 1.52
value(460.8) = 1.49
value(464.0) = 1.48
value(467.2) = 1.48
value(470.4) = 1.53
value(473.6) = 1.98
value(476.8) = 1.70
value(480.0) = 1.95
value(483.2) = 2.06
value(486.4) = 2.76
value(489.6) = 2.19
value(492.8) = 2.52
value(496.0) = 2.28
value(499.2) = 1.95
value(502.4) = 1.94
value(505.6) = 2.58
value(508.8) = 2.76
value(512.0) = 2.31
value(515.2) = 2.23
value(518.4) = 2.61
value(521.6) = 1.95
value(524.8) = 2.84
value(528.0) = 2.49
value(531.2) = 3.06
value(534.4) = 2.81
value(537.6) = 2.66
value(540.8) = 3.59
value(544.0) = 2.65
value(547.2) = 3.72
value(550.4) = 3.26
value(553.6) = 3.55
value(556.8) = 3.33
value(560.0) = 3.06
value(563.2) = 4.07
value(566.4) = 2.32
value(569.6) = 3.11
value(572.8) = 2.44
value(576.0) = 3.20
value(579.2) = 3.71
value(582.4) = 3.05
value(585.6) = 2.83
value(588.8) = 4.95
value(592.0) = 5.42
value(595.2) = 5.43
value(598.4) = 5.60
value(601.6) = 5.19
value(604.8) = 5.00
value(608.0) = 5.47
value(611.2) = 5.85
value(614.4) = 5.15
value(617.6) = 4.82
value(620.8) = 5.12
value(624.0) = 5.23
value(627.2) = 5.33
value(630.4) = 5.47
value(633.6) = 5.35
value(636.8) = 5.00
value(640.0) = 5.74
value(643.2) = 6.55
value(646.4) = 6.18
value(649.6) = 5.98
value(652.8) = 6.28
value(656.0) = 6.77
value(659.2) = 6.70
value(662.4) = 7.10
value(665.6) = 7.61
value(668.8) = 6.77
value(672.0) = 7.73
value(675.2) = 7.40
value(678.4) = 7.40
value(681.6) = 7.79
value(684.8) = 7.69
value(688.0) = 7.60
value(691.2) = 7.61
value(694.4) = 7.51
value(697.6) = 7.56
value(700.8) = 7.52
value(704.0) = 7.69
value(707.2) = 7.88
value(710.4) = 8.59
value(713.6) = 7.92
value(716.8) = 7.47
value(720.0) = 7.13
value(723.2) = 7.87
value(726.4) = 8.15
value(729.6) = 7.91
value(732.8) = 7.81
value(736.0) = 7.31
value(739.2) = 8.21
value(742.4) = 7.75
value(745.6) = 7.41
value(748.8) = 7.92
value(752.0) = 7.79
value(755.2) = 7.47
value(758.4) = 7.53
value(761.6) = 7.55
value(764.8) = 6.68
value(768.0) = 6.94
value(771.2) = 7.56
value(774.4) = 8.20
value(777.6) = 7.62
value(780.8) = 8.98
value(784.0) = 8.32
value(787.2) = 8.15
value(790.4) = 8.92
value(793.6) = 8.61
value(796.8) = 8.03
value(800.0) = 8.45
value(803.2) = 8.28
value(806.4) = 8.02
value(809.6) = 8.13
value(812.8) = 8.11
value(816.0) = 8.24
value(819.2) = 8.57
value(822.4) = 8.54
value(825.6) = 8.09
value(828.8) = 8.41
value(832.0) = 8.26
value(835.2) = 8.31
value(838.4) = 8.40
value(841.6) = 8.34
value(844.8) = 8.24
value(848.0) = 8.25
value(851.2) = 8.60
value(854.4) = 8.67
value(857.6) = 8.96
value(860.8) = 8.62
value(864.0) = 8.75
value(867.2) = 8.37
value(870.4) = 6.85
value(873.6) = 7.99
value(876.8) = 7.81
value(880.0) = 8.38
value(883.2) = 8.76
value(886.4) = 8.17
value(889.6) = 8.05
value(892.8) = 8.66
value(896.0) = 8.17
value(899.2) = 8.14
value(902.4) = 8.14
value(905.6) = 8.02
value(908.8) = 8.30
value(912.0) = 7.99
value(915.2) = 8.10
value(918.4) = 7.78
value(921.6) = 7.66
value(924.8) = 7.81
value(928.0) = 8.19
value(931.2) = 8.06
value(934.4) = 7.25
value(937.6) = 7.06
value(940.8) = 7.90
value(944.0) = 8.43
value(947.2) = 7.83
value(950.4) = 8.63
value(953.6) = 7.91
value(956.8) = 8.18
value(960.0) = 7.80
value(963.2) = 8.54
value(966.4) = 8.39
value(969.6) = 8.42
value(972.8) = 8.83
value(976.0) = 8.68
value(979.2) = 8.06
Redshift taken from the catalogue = 0.476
